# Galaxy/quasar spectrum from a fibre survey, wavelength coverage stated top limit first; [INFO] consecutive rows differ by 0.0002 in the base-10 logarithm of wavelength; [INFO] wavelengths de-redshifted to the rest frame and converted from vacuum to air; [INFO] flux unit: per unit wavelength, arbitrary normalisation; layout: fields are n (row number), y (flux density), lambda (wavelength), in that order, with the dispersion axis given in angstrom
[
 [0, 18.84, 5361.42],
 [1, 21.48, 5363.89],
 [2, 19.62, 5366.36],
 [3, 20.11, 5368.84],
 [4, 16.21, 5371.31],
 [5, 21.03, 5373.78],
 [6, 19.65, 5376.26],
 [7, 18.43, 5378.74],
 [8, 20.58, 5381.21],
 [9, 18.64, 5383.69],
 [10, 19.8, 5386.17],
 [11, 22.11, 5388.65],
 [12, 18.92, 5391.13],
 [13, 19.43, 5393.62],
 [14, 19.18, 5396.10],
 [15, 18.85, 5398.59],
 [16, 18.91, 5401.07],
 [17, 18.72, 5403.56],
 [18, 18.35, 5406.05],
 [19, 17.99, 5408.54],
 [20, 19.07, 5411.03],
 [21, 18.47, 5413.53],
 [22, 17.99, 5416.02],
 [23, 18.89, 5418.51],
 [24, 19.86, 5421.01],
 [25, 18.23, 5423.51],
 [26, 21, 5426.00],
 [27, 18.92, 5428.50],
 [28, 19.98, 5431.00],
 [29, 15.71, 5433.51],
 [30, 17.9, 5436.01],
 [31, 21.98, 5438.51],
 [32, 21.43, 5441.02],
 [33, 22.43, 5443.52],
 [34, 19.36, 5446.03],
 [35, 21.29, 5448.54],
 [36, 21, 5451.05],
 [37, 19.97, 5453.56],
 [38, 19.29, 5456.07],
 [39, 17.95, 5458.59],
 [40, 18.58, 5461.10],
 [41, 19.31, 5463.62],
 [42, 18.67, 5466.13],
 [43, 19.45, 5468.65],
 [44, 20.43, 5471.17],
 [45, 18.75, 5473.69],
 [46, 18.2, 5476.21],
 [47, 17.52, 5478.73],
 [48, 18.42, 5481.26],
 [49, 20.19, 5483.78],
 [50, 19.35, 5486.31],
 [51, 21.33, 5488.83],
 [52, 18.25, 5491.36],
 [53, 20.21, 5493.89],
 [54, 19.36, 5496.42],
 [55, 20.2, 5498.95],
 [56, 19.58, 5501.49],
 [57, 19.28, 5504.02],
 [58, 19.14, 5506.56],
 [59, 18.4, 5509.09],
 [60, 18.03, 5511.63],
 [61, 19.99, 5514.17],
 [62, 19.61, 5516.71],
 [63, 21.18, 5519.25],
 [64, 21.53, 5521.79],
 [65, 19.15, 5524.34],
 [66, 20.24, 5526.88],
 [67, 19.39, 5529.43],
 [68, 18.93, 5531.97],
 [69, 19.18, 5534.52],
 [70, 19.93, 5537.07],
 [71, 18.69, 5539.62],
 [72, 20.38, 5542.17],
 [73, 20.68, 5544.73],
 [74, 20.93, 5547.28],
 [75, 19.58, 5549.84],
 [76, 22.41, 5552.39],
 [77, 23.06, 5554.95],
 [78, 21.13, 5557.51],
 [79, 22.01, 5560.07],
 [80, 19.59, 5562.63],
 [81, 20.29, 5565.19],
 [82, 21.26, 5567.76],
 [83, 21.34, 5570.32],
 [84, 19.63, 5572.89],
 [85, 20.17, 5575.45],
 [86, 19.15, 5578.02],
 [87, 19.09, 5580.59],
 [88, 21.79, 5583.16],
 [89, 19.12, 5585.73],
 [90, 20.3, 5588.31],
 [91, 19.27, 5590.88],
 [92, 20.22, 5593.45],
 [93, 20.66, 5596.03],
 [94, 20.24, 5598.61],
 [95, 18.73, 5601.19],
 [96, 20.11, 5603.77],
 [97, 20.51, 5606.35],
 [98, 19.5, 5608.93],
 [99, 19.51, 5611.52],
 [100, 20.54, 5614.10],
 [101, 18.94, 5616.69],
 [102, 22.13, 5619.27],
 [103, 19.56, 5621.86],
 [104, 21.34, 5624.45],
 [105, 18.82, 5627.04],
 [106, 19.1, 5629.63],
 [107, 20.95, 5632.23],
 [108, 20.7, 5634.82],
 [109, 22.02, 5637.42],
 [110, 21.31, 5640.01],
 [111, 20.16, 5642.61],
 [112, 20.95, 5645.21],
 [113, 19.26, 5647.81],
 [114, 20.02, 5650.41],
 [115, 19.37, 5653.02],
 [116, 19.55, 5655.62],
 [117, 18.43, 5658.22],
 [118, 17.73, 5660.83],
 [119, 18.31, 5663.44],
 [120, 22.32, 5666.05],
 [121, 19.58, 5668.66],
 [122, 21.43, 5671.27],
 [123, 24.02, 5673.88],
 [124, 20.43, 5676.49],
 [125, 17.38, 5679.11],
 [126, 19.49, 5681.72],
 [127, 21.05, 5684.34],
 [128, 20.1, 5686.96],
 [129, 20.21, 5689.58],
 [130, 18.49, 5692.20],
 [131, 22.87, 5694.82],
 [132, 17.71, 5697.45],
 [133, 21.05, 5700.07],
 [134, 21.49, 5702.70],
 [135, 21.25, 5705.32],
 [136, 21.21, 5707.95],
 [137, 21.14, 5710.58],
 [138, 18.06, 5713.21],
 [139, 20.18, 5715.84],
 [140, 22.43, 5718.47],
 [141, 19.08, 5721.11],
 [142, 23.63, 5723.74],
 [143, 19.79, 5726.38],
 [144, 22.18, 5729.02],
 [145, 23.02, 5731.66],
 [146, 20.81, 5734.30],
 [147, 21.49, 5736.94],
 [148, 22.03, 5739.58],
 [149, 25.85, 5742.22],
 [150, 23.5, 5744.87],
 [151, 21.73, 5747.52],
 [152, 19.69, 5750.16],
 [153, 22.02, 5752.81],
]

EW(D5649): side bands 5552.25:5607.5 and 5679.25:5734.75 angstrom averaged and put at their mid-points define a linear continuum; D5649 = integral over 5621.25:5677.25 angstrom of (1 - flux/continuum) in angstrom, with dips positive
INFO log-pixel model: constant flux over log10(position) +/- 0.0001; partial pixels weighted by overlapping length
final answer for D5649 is 0.80 angstrom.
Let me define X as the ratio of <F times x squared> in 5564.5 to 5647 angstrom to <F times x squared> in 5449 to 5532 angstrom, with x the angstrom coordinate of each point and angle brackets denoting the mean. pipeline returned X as 1.08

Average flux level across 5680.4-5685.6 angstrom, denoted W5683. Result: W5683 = 20.3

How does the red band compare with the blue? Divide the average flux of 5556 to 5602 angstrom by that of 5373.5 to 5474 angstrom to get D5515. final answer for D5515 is 1.0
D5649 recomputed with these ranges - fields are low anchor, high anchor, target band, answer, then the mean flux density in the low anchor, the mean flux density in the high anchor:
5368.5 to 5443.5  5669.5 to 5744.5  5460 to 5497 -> 0.9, 19.3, 21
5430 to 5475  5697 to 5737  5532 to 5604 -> -0.3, 19.6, 21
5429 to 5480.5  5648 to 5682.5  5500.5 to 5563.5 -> -1.6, 19.4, 19.8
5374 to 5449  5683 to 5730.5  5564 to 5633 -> 0.4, 19.4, 20.7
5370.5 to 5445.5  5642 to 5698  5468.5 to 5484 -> 0.5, 19.3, 20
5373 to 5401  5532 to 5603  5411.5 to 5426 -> 0.6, 19.6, 20.3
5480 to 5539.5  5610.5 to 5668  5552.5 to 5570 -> -1.4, 19.6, 20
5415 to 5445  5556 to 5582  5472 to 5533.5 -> 1.7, 19.5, 20.4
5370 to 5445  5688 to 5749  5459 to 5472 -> 0.3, 19.3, 21.3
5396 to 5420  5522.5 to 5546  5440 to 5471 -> -1.4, 18.6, 19.7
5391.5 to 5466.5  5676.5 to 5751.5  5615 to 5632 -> 0.3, 19.3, 21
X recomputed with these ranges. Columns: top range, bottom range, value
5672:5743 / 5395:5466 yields 1.20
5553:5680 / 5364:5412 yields 1.14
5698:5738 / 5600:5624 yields 1.09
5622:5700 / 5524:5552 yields 1.06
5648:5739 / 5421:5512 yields 1.14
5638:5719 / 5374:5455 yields 1.14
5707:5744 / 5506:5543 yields 1.18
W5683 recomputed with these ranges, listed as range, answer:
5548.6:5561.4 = 21.6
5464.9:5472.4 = 19.5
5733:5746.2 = 22.7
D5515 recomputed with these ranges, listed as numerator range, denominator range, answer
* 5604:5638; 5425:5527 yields 1.03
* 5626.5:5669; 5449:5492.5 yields 1.04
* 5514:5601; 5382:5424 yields 1.06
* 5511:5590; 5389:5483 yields 1.05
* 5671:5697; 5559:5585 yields 1.00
